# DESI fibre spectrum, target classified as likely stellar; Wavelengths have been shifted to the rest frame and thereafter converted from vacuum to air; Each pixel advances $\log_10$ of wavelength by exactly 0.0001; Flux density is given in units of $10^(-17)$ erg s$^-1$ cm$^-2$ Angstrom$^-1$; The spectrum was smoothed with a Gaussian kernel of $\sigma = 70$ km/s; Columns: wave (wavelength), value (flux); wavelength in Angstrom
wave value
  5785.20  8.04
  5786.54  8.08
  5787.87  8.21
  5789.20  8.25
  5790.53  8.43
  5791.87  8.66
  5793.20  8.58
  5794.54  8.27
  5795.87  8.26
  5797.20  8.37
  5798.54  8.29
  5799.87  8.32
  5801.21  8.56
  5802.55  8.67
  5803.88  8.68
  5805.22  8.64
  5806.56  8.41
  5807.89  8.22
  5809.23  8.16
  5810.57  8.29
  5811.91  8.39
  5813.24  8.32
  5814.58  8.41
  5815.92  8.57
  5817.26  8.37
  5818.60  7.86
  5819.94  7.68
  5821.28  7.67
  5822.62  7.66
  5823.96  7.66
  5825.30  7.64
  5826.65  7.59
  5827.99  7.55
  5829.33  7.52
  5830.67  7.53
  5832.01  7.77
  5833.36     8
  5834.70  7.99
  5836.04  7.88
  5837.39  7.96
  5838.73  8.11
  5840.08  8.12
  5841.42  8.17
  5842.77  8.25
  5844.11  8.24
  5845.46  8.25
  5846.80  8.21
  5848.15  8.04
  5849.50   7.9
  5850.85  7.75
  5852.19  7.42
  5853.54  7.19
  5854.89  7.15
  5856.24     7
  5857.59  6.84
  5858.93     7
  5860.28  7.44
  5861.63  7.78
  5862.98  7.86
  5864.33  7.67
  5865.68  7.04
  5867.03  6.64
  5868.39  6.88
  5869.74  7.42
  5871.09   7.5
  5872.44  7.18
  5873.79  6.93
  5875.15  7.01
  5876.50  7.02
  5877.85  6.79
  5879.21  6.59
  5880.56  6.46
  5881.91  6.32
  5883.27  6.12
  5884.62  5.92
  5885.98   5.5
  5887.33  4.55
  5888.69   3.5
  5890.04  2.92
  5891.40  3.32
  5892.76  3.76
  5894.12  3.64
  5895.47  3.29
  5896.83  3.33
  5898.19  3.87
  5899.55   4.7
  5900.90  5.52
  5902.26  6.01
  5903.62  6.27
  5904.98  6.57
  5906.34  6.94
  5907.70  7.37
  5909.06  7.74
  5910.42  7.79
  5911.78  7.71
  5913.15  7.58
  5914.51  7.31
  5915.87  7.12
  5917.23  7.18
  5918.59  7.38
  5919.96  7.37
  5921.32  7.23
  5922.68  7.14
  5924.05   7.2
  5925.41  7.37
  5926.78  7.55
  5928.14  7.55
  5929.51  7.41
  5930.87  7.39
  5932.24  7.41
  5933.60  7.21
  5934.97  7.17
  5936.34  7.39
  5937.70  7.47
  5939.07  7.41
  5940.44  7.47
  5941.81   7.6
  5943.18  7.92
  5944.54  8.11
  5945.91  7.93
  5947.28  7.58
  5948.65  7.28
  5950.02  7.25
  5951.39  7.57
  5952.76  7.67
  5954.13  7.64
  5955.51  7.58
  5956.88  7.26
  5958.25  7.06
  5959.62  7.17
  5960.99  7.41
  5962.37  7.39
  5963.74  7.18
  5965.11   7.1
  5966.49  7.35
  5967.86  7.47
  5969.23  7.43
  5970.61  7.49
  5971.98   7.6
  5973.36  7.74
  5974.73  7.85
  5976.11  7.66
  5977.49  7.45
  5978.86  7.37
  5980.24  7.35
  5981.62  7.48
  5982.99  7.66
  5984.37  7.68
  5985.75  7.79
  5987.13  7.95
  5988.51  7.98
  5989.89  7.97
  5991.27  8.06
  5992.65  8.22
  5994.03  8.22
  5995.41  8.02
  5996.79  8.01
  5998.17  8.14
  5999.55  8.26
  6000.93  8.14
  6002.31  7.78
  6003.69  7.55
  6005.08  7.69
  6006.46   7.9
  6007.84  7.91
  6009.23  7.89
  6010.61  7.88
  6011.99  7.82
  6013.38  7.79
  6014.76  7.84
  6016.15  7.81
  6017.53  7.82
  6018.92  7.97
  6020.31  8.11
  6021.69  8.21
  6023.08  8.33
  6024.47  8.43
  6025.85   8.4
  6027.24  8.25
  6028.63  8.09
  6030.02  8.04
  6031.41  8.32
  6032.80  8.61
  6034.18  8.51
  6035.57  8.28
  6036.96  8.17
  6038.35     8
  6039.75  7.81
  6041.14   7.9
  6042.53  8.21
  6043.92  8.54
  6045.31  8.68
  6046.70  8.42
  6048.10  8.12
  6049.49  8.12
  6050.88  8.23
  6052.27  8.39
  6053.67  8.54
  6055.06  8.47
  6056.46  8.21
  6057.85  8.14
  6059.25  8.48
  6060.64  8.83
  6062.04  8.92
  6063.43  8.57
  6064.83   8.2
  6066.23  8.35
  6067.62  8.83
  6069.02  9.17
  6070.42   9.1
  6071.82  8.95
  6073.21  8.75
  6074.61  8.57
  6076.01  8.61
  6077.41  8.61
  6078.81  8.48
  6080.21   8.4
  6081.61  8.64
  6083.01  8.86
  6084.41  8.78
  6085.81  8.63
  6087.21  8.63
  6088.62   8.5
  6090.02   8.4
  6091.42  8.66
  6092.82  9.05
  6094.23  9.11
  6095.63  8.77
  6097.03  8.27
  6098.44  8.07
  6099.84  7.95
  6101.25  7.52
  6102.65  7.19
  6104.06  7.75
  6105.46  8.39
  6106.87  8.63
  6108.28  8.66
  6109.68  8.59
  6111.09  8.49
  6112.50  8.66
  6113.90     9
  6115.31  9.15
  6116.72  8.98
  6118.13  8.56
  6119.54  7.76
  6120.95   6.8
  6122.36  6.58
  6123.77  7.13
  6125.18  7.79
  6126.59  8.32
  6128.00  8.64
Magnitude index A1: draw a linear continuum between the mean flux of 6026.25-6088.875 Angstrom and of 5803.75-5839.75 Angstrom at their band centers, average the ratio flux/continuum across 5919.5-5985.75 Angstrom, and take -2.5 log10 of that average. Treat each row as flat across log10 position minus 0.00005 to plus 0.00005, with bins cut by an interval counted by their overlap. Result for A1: 0.11 mag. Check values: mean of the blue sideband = 8.01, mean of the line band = 7.46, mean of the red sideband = 8.46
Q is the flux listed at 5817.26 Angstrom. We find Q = 8.37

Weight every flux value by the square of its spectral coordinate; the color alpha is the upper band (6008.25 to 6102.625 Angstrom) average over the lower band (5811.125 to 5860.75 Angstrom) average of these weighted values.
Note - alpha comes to 1.15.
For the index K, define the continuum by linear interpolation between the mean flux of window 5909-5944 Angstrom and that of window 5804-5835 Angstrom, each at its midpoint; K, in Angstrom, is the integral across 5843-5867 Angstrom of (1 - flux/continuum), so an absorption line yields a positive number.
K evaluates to 0.8 Angstrom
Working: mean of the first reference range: 8.01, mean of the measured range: 7.56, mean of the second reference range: 7.42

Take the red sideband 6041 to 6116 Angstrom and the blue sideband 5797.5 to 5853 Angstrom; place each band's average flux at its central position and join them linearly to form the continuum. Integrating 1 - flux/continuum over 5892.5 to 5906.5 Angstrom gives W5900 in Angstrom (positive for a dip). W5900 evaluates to 5.70 Angstrom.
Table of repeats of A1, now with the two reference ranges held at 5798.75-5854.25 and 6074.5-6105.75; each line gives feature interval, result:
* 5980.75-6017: 0.05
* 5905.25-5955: 0.10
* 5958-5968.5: 0.14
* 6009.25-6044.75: 0.03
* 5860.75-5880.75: 0.14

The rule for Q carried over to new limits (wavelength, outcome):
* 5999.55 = 8.26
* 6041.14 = 7.9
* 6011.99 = 7.82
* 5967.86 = 7.47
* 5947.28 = 7.58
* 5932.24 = 7.41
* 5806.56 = 8.41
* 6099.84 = 7.95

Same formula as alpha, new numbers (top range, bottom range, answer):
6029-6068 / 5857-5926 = 1.39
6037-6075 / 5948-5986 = 1.17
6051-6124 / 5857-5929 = 1.41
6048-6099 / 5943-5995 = 1.17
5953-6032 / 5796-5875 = 1.05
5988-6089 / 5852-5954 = 1.29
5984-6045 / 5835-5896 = 1.26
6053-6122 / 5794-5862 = 1.16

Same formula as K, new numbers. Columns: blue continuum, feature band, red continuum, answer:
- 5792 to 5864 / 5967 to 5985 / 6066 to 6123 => 1.51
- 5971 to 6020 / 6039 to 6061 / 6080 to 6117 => -0.32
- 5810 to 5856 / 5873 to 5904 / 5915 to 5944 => 9.89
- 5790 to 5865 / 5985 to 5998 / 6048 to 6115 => 0.47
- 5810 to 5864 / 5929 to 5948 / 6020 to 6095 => 1.38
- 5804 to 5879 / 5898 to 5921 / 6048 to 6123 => 3.26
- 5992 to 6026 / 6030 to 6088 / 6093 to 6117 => -1.84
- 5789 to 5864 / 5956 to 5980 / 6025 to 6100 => 2.53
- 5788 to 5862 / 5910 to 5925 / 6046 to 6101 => 1.55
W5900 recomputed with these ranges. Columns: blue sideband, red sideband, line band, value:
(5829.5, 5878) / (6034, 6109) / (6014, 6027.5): 0.21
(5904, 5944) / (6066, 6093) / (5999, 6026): 0.54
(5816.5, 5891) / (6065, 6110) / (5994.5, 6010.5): 0.21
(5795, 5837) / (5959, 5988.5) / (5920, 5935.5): 0.71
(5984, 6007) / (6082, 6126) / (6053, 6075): -1.22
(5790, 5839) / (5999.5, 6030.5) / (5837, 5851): 0.01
